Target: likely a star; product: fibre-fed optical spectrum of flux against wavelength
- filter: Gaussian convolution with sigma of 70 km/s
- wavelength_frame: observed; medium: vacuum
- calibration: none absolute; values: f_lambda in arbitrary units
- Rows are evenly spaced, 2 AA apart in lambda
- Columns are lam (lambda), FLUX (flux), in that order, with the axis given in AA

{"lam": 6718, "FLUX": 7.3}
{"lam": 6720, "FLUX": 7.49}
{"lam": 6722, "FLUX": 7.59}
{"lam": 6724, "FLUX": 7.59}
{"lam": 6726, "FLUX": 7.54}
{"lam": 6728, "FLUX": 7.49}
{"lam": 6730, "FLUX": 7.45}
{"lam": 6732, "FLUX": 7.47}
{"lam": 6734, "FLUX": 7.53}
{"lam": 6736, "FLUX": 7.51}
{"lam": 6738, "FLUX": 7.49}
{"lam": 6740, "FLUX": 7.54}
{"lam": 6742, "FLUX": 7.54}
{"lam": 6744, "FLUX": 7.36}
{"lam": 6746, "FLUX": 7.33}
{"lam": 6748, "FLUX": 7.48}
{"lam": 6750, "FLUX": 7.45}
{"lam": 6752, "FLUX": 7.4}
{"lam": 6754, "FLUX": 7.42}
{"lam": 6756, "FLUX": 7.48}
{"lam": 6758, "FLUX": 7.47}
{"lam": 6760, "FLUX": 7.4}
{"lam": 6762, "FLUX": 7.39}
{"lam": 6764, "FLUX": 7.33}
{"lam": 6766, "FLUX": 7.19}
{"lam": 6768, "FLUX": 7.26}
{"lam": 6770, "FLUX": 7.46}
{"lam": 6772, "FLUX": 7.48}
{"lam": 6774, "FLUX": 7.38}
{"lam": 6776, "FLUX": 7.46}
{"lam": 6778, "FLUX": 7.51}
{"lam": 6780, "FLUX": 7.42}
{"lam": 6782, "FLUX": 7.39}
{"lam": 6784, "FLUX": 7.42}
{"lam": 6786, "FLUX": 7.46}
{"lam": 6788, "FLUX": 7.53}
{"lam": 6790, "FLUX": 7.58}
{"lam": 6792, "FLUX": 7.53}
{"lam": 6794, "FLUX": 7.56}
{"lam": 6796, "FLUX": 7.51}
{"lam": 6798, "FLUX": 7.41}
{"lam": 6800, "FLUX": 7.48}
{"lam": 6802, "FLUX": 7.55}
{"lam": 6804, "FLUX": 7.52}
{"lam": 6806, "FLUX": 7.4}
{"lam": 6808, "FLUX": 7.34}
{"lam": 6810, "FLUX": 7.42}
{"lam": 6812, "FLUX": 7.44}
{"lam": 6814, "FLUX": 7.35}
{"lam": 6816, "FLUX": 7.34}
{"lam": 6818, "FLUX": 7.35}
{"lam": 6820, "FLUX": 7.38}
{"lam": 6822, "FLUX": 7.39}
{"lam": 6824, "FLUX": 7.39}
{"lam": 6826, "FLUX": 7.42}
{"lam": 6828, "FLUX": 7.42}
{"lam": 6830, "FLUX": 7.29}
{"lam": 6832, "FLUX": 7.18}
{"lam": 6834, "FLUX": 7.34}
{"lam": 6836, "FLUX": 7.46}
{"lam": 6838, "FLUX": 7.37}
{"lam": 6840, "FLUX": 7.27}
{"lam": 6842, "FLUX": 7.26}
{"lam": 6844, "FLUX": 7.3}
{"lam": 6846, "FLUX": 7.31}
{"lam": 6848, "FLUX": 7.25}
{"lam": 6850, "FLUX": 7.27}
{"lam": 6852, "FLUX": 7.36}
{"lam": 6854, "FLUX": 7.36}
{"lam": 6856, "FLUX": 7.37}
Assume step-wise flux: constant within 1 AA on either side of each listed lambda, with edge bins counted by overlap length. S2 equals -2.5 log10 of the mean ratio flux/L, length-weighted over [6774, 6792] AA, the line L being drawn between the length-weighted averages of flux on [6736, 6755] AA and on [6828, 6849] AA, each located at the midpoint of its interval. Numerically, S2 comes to -0.01 mag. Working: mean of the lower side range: 7.45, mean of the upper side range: 7.31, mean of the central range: 7.47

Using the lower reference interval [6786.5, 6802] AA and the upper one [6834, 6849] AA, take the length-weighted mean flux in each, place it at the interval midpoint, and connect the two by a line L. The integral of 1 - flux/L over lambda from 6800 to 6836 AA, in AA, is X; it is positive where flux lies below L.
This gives 0.14 AA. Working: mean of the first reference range 7.51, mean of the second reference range 7.32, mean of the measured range 7.39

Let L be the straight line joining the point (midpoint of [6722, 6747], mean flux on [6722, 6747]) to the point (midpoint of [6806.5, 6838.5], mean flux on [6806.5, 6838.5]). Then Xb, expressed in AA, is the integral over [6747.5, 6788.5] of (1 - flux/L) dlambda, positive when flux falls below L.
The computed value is 0.2 AA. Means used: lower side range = 7.49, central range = 7.42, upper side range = 7.37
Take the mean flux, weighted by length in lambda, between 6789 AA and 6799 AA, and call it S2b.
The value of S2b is 7.52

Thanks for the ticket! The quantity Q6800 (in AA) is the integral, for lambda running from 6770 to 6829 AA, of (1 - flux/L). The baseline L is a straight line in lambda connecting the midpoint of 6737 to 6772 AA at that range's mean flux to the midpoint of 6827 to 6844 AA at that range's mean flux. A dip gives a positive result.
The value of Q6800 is -0.6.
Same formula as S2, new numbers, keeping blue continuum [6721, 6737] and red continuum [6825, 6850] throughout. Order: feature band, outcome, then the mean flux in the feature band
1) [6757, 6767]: 0.02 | 7.36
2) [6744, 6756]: 0.01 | 7.42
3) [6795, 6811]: -0.01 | 7.45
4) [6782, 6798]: -0.01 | 7.5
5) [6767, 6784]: 0.00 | 7.42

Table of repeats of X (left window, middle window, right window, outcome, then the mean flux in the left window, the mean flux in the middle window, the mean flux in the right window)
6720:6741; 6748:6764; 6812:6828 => 0.11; 7.52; 7.43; 7.38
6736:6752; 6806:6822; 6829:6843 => -0.07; 7.46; 7.38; 7.31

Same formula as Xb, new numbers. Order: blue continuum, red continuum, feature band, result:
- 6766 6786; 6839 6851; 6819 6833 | -0.1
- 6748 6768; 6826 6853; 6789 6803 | -0.3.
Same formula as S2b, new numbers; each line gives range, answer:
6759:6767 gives 7.33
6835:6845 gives 7.33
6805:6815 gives 7.39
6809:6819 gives 7.38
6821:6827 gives 7.4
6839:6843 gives 7.26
